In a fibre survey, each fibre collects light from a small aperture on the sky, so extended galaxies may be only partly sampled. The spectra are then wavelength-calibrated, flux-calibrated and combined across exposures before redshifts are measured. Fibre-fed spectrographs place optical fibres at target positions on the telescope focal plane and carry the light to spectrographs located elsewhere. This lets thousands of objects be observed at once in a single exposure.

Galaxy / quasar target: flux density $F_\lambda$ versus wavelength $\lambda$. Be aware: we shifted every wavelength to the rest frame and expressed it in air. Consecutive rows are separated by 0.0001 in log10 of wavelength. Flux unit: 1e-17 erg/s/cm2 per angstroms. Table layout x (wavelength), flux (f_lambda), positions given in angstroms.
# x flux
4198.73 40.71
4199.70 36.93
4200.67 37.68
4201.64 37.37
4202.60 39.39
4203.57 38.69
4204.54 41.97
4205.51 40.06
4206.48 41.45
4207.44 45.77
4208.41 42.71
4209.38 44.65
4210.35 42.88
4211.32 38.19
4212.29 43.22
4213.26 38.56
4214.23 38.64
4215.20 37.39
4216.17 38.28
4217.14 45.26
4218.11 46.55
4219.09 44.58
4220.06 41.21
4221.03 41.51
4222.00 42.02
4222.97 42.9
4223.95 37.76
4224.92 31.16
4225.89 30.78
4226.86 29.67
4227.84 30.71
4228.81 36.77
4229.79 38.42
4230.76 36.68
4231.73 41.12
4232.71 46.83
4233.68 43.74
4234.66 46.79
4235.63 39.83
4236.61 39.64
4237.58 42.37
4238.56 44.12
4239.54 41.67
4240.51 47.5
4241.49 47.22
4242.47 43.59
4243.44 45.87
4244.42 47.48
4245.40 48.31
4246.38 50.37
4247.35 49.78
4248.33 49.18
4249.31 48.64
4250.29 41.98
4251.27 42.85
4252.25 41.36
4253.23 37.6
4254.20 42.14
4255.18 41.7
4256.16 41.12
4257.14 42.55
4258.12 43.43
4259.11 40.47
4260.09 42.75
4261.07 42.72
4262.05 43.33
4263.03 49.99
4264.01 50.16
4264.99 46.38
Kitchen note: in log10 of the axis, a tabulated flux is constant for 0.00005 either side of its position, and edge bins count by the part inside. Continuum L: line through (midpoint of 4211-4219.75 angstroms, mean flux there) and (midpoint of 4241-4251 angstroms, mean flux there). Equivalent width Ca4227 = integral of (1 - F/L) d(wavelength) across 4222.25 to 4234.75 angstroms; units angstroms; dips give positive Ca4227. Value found 1.7 angstroms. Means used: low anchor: 41.2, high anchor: 47.1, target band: 37.7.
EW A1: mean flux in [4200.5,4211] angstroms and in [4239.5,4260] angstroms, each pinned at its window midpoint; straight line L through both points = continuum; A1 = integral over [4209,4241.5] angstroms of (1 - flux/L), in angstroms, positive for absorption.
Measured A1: 1.7 angstroms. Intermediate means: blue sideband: 41.2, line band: 40.4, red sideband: 44.5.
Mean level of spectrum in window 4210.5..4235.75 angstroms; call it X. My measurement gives 39.6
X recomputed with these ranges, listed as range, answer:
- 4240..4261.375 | 44.5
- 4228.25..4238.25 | 41.2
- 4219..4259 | 42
